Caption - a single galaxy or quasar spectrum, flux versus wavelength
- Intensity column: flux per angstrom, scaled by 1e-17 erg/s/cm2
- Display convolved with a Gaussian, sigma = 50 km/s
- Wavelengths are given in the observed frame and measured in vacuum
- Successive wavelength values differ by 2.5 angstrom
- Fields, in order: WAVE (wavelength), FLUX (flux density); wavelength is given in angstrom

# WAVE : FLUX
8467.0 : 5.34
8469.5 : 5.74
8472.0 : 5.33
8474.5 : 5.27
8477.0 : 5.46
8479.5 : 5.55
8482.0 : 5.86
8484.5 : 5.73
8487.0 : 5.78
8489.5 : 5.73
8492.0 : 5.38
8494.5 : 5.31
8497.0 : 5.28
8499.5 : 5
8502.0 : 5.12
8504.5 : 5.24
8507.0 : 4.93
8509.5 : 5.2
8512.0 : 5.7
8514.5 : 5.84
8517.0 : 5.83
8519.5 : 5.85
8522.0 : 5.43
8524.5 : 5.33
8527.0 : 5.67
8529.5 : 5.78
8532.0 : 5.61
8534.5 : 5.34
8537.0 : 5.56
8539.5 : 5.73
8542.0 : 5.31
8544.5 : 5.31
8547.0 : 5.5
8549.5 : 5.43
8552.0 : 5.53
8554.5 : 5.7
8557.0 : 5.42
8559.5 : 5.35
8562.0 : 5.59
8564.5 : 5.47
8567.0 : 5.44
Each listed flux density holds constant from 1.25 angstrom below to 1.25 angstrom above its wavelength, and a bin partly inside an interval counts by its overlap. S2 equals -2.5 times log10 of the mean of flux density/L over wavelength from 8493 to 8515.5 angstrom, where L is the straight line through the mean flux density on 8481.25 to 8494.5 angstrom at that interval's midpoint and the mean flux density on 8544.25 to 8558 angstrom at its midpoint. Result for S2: 0.06 mag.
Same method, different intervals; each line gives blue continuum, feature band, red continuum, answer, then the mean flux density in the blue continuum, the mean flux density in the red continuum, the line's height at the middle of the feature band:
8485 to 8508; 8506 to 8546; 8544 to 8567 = -0.025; 5.33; 5.48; 5.4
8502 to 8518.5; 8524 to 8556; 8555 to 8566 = -0.013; 5.44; 5.47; 5.46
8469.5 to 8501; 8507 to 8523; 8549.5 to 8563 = -0.019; 5.48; 5.51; 5.49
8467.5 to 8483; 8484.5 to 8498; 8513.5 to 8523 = 0.016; 5.52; 5.74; 5.6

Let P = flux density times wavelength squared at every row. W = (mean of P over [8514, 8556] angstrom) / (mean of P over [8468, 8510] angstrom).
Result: 1.0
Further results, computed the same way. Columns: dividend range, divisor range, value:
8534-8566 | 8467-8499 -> 1.01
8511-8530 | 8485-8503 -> 1.06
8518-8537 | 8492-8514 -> 1.07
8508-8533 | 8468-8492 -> 1.01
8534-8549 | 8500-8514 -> 1.05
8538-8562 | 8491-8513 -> 1.06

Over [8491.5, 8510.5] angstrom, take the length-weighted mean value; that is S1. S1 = 5.17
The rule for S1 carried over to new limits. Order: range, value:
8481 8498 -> 5.58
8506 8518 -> 5.5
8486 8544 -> 5.47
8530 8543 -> 5.53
